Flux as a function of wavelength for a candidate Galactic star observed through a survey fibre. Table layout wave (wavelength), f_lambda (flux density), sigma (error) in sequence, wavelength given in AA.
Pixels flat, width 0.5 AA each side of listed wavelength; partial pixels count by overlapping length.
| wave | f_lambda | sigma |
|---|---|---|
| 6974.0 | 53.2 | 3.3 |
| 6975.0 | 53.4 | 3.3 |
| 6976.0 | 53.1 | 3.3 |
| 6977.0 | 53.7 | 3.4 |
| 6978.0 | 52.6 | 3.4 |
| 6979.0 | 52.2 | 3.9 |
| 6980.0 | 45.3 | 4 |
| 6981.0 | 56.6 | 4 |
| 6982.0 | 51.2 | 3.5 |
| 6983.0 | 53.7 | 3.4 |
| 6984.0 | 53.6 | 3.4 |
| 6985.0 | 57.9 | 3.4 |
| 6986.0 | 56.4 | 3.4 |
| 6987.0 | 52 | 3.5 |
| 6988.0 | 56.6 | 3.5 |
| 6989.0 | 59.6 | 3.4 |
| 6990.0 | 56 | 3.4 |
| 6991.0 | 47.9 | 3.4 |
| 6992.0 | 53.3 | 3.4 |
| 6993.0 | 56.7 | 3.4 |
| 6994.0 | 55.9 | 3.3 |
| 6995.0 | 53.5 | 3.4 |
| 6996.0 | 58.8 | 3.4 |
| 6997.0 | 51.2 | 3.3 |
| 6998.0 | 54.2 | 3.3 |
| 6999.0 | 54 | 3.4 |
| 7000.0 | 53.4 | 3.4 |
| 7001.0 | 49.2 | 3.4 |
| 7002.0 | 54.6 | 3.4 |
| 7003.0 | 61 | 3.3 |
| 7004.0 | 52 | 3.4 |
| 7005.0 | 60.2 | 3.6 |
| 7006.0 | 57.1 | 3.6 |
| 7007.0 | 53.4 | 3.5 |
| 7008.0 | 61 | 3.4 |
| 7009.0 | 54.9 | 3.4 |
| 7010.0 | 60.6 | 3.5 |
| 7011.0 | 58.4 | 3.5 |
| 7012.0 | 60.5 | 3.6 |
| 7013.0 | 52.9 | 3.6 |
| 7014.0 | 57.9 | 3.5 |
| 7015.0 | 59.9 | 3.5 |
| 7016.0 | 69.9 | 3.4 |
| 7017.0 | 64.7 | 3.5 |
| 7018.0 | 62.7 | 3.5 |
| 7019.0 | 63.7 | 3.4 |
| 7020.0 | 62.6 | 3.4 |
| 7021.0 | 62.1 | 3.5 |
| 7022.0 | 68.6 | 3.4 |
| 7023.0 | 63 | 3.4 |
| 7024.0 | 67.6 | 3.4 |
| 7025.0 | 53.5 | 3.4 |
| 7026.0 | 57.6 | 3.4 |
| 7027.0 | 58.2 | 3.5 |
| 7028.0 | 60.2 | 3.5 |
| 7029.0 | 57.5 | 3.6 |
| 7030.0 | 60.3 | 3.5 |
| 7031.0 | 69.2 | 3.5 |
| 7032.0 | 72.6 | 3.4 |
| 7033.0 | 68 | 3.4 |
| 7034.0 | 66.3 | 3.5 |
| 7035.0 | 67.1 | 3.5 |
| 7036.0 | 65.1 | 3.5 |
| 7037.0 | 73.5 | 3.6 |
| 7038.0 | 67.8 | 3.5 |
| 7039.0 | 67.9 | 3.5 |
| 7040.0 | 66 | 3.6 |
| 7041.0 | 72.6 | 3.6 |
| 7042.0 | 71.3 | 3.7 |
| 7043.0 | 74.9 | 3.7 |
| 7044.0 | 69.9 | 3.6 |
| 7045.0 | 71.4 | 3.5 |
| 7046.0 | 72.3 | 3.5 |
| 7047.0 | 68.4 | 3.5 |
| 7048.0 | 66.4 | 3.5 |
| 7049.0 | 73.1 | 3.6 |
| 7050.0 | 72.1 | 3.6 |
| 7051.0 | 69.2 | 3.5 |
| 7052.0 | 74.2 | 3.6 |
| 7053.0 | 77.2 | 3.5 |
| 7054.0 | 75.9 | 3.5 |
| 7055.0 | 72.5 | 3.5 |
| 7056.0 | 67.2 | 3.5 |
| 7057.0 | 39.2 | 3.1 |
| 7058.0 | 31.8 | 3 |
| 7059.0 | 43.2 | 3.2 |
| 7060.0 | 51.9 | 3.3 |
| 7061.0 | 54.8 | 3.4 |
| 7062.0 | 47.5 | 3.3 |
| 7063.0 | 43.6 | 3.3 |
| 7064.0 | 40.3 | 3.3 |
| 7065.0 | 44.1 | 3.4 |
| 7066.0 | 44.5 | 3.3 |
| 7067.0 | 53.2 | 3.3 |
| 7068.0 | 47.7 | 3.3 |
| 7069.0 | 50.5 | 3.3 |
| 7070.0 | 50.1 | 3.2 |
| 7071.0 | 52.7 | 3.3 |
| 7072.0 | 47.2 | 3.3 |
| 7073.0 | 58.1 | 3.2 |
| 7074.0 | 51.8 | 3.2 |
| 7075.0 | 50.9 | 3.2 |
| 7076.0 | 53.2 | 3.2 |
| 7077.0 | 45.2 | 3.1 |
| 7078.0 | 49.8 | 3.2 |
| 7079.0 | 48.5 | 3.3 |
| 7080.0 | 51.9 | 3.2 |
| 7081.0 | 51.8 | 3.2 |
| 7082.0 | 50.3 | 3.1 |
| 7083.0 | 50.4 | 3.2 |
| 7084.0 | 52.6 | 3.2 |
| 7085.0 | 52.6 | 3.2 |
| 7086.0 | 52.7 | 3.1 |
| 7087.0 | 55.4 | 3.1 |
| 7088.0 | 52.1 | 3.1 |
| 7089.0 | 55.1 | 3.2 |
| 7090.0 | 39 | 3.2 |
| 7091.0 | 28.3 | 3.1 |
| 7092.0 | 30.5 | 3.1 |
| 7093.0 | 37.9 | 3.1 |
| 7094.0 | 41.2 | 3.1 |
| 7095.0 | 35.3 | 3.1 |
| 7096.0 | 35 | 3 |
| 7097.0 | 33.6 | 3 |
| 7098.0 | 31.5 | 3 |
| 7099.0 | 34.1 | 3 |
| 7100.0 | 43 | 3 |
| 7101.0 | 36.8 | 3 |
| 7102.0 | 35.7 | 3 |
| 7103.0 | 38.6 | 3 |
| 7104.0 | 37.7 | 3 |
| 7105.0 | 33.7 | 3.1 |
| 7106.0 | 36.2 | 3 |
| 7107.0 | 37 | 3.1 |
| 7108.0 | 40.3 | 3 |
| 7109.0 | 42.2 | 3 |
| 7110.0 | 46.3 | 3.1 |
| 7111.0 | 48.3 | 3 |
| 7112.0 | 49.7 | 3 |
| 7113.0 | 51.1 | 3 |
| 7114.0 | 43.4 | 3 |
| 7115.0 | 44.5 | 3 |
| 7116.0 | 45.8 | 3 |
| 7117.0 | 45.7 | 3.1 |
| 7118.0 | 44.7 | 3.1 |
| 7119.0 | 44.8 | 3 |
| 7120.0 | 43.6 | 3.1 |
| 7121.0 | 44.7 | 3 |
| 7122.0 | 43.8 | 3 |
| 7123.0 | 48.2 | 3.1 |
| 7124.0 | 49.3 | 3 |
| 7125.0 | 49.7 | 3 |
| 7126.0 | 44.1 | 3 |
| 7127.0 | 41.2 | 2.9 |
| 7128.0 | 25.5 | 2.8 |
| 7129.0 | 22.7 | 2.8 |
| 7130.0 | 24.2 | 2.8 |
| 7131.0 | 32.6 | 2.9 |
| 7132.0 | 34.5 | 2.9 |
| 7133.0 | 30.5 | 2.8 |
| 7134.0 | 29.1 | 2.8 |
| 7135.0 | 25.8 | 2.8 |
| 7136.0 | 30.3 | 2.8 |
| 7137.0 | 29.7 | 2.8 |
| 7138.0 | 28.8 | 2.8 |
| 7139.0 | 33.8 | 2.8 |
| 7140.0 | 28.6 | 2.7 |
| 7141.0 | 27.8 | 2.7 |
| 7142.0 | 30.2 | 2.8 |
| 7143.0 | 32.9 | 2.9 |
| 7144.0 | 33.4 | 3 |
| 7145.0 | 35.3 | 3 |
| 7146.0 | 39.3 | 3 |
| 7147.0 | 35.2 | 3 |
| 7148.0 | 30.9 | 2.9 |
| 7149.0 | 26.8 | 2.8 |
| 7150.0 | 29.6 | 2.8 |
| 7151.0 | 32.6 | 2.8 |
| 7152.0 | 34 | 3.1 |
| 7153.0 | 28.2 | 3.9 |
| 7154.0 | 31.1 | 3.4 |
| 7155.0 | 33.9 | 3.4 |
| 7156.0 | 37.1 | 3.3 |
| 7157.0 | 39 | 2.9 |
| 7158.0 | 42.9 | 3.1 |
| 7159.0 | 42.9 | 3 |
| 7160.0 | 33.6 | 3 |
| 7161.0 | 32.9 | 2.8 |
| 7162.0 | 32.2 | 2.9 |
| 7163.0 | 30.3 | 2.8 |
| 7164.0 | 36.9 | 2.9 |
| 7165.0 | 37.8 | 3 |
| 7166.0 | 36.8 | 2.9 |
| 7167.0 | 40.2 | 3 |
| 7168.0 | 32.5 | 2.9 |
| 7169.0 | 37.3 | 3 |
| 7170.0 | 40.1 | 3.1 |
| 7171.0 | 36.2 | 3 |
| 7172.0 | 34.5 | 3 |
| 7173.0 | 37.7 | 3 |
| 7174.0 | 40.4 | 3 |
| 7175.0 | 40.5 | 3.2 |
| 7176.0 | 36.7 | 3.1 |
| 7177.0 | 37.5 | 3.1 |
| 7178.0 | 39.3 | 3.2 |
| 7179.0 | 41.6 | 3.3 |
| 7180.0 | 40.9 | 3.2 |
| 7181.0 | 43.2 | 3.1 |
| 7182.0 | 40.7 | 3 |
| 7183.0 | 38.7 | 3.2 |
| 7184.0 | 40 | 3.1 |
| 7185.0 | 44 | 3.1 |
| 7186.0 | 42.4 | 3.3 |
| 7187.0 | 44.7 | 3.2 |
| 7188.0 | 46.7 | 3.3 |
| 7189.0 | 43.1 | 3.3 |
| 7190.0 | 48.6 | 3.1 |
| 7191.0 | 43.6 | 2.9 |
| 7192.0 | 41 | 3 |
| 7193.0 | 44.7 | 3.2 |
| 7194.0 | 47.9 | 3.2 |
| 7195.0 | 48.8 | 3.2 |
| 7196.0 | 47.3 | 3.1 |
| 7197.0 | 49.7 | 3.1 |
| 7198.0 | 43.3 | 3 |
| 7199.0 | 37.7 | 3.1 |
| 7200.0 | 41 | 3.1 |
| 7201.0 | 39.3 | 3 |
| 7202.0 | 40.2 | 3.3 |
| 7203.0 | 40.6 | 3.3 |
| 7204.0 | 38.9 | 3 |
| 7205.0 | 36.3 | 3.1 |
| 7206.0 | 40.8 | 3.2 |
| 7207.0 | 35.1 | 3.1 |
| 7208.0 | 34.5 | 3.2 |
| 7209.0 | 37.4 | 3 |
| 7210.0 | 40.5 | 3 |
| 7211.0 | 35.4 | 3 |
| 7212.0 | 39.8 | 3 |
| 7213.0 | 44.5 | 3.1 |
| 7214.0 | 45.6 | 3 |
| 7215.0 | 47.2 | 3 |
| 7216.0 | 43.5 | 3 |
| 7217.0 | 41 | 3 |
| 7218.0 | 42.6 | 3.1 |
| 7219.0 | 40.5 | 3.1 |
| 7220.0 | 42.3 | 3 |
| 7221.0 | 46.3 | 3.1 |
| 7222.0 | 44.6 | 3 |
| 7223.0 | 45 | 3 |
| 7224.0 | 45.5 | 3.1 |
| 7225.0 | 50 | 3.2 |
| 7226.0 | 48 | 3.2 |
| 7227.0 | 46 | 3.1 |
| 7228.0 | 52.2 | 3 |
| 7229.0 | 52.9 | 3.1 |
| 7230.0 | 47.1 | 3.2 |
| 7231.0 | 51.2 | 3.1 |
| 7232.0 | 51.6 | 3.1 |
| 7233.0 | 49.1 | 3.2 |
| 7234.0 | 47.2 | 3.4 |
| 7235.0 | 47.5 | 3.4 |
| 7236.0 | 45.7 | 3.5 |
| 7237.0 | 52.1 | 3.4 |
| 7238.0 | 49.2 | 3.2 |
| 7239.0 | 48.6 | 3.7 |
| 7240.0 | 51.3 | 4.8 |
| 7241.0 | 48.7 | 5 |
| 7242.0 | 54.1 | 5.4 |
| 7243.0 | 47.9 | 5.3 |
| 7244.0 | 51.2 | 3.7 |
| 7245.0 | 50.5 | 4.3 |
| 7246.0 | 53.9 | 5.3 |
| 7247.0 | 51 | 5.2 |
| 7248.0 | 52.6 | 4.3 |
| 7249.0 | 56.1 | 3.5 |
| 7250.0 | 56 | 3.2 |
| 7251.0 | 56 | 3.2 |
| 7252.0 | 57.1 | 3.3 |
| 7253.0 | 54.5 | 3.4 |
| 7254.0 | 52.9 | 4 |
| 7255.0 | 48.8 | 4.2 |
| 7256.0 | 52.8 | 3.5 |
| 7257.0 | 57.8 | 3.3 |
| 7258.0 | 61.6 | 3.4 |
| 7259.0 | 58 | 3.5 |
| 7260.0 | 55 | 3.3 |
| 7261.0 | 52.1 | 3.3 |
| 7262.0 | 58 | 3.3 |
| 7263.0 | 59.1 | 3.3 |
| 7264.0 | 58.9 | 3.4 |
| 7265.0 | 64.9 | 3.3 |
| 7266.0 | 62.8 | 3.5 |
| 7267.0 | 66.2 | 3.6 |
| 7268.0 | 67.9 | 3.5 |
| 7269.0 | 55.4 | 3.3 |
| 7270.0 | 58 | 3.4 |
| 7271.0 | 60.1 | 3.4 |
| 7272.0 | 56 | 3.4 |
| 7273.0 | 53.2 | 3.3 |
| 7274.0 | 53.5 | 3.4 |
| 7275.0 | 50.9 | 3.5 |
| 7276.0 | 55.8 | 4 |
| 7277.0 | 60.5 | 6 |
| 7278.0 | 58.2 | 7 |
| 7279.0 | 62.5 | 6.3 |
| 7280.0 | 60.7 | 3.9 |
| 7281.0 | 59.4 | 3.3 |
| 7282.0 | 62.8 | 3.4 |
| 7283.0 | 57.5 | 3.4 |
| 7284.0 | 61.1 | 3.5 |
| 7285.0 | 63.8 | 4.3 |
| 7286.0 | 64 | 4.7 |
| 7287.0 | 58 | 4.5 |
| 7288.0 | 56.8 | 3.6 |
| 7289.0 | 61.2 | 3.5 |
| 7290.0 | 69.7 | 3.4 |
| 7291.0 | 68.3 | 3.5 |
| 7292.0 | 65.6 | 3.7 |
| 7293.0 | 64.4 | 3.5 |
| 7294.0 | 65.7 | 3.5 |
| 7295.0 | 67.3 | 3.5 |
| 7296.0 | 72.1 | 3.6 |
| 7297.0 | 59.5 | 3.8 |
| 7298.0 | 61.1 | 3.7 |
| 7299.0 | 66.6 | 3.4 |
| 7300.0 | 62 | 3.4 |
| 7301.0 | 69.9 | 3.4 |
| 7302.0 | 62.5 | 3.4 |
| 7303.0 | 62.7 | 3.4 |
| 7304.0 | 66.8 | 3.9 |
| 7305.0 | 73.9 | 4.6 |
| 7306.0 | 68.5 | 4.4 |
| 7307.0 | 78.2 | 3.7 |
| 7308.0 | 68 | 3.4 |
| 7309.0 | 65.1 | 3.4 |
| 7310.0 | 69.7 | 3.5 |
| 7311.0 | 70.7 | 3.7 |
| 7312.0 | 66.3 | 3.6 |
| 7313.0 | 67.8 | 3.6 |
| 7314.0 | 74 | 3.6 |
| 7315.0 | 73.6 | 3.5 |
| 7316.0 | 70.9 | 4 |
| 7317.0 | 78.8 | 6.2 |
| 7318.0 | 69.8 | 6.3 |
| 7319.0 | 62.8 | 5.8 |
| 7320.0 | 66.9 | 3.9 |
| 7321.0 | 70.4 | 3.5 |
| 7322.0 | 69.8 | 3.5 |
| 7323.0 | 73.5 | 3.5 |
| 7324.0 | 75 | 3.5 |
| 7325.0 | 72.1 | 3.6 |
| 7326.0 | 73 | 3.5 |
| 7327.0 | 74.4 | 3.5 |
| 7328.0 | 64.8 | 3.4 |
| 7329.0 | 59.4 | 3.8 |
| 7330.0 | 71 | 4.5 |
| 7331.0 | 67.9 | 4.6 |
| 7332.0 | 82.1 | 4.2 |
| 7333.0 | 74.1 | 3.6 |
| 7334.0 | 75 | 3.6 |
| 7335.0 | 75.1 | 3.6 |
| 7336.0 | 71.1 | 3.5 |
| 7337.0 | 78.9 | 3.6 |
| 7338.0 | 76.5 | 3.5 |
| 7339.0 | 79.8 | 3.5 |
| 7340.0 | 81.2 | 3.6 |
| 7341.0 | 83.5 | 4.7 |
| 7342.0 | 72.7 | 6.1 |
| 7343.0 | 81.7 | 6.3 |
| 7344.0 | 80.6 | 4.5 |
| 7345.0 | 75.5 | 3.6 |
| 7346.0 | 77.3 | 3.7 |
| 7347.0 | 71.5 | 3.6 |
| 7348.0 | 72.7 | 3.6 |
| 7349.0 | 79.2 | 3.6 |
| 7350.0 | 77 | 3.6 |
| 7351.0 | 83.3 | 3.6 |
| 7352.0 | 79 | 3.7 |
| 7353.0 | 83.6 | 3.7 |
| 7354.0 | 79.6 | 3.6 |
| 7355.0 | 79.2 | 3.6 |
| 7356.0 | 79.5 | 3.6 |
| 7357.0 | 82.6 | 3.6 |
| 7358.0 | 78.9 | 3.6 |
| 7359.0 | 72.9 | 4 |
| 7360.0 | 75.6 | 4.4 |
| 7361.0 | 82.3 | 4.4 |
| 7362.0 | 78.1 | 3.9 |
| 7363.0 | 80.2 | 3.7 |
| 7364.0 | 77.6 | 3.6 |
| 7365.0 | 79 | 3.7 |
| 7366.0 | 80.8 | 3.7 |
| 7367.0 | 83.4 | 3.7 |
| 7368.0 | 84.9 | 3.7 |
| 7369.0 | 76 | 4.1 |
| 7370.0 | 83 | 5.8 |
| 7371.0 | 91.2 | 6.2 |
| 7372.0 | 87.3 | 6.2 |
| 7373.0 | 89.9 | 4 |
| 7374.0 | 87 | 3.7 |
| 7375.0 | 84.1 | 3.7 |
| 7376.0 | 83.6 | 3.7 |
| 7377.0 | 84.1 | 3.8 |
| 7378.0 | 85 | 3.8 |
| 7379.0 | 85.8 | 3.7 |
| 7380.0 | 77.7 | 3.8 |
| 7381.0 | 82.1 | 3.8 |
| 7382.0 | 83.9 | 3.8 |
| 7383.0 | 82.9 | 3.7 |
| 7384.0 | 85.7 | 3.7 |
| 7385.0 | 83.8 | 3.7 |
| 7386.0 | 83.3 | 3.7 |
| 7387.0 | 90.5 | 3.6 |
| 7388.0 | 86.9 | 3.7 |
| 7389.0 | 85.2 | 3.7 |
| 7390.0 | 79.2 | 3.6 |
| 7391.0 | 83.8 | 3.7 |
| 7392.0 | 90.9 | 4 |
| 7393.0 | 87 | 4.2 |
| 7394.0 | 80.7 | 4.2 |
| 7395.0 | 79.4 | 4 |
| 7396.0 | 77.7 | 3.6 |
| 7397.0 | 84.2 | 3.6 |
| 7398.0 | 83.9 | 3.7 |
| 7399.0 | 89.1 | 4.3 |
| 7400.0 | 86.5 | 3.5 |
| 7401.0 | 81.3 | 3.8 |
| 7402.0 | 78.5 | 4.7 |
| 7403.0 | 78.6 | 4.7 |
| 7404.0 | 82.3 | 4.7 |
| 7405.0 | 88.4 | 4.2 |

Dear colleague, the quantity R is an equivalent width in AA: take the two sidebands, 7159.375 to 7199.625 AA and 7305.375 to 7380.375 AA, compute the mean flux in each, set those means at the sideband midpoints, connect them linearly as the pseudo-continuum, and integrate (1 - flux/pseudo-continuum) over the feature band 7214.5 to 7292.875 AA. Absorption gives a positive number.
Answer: 3.6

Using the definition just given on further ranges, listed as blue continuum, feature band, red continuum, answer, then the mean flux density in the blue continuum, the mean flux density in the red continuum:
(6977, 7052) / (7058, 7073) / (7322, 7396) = 3.7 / 60.8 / 79.6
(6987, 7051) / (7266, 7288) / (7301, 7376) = 4.1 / 61.8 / 75.6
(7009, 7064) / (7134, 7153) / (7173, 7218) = 6.8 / 63.2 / 41.7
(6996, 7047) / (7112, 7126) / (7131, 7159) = -2.7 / 62.3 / 32.5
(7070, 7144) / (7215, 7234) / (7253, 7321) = 3.0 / 41.2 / 62.9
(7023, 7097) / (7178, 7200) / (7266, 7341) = 6.5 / 56.3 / 66.8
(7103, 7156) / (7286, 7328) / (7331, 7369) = 1.3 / 36.8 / 78.4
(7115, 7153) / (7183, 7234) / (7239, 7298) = 4.5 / 35.4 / 58.2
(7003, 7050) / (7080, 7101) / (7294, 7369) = 7.3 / 64.1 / 73.6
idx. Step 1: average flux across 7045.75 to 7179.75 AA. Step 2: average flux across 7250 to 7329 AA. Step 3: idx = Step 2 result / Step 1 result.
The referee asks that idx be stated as 1.49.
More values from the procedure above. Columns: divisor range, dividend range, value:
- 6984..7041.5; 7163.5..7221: 0.68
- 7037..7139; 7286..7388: 1.56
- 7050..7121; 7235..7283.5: 1.18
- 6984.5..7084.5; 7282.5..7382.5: 1.26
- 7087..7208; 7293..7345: 1.85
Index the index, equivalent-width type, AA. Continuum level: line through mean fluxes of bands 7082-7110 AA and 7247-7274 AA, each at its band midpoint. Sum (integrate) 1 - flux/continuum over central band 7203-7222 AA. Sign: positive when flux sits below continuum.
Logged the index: 4.2 AA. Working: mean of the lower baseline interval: 41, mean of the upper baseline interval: 57.2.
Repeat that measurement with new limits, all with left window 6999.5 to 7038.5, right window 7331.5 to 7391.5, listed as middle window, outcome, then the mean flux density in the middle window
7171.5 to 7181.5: 4.42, 39.2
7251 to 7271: 4.55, 58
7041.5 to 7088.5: 5.51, 56.3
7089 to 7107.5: 8.27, 36.4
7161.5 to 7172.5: 5.34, 35.9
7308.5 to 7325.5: 1.70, 70.4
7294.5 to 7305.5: 1.63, 65.9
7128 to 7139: 6.31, 28.9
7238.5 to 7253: 4.23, 52.6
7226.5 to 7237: 3.46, 49.2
